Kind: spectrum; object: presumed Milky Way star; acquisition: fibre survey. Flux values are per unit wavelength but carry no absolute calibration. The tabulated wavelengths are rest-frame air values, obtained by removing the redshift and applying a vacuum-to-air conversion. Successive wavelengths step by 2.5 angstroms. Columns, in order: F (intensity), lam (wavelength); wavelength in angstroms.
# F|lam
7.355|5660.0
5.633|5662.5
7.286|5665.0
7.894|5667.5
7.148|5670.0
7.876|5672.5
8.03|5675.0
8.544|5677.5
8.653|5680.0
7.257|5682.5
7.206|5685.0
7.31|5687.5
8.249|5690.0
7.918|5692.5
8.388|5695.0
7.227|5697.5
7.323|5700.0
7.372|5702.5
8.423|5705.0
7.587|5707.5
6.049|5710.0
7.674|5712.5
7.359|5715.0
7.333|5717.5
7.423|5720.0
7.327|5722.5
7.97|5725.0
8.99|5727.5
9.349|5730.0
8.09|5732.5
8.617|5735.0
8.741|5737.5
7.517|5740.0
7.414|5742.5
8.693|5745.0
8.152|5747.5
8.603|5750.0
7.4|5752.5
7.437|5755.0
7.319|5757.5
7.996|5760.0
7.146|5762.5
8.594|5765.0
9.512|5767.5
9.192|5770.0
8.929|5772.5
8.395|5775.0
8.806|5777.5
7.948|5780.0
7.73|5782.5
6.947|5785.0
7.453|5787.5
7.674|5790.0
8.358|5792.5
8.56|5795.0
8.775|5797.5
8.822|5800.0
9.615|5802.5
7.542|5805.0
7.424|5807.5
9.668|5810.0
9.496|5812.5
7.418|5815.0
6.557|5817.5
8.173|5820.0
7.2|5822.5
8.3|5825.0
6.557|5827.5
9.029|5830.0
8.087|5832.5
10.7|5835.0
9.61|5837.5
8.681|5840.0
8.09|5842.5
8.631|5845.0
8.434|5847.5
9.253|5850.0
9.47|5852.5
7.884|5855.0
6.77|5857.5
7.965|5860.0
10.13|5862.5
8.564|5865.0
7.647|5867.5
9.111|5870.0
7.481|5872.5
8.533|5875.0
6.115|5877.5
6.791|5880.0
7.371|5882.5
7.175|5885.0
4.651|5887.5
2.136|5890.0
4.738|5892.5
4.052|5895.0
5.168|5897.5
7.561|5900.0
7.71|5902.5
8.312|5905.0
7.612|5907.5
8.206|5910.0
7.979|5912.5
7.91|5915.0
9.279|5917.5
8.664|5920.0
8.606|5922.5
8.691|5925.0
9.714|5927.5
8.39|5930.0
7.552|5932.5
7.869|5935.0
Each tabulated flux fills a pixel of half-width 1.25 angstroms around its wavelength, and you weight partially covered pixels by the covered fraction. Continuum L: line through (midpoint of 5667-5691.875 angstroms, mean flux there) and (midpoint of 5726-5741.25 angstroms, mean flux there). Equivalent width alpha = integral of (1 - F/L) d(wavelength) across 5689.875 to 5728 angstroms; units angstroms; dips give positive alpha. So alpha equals 2.7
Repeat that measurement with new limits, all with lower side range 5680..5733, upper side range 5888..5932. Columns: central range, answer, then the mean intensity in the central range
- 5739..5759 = -0.5 angstroms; 7.82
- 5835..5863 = -4.7 angstroms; 8.68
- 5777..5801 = -1.7 angstroms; 8.08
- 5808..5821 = -1.2 angstroms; 8.22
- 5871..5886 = 0.2 angstroms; 7.28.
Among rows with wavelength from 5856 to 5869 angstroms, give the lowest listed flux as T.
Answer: 6.77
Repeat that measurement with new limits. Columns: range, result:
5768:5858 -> 6.557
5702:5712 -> 6.049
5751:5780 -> 7.146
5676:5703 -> 7.206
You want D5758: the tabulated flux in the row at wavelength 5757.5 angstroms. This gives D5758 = 7.319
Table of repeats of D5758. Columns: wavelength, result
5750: 8.603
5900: 7.561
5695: 8.388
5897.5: 5.168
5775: 8.395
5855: 7.884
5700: 7.323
